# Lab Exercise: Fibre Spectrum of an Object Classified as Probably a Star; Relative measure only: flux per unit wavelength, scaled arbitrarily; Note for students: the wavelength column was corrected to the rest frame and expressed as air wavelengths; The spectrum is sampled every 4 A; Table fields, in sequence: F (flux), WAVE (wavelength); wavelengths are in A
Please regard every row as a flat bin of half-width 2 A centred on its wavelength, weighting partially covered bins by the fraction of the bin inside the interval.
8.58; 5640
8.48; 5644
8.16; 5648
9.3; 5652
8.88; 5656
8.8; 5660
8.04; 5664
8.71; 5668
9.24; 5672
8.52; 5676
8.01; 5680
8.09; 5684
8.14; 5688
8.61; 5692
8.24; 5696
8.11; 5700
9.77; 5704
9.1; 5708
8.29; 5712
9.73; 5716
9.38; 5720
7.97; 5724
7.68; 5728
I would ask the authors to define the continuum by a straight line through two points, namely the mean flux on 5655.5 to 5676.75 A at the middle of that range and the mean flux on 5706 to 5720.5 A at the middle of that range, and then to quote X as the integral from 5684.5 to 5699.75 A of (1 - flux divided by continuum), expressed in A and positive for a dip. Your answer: 1.1 A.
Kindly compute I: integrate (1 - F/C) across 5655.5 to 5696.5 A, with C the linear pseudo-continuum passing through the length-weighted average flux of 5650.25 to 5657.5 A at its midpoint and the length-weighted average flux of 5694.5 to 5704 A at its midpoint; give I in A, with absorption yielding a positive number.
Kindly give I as 1.6 A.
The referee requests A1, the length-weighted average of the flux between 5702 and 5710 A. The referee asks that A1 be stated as 9.43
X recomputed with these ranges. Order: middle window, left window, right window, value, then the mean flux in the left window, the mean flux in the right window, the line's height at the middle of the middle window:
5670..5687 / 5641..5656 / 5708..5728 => 0.5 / 8.67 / 8.75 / 8.71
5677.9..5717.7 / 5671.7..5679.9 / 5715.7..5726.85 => 0.5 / 8.6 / 8.82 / 8.71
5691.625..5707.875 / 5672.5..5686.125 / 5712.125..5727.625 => -0.3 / 8.32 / 8.8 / 8.56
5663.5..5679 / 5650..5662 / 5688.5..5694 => 0.2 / 8.99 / 8.48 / 8.77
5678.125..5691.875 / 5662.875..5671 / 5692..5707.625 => 0.8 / 8.52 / 8.74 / 8.64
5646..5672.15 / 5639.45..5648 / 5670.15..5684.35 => -0.7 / 8.43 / 8.5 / 8.46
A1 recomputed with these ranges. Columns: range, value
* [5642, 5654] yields 8.65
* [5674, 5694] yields 8.27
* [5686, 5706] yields 8.57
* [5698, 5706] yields 8.94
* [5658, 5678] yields 8.66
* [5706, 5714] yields 8.7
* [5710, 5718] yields 9.01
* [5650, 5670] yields 8.75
